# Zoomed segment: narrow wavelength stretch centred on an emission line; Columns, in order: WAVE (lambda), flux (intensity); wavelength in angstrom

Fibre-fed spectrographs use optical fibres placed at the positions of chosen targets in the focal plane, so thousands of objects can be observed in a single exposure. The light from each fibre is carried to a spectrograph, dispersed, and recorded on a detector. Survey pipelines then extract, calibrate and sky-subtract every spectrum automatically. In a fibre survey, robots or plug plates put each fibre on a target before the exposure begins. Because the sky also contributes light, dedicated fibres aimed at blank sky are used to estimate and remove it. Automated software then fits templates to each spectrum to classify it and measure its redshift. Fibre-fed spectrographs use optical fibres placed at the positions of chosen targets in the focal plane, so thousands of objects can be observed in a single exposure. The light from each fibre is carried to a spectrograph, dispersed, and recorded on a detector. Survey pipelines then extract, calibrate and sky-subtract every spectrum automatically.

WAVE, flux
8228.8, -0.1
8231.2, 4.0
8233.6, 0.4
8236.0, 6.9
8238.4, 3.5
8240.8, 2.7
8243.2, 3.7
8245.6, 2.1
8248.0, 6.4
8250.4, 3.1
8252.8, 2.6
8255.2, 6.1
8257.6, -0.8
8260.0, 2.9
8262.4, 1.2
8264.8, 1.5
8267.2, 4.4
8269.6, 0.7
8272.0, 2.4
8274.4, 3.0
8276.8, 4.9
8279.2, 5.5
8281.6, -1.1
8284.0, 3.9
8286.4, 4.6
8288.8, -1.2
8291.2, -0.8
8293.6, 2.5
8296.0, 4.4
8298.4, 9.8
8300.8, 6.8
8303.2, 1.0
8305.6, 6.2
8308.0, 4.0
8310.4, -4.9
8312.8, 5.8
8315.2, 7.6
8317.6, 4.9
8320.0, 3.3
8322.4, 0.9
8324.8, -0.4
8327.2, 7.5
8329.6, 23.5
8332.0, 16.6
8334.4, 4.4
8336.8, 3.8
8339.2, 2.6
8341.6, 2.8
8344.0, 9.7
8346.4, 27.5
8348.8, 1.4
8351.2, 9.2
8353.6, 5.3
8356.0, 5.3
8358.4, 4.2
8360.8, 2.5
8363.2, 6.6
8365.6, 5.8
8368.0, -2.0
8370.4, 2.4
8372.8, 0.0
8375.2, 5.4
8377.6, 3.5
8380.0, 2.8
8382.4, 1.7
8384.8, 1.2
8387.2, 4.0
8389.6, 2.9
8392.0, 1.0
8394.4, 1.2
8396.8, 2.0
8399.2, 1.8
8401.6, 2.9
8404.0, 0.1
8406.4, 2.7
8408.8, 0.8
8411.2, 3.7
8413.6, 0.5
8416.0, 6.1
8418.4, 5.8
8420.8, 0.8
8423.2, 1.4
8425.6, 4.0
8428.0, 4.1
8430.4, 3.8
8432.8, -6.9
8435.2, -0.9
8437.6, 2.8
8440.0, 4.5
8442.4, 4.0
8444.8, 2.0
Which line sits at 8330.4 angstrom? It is H-gamma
